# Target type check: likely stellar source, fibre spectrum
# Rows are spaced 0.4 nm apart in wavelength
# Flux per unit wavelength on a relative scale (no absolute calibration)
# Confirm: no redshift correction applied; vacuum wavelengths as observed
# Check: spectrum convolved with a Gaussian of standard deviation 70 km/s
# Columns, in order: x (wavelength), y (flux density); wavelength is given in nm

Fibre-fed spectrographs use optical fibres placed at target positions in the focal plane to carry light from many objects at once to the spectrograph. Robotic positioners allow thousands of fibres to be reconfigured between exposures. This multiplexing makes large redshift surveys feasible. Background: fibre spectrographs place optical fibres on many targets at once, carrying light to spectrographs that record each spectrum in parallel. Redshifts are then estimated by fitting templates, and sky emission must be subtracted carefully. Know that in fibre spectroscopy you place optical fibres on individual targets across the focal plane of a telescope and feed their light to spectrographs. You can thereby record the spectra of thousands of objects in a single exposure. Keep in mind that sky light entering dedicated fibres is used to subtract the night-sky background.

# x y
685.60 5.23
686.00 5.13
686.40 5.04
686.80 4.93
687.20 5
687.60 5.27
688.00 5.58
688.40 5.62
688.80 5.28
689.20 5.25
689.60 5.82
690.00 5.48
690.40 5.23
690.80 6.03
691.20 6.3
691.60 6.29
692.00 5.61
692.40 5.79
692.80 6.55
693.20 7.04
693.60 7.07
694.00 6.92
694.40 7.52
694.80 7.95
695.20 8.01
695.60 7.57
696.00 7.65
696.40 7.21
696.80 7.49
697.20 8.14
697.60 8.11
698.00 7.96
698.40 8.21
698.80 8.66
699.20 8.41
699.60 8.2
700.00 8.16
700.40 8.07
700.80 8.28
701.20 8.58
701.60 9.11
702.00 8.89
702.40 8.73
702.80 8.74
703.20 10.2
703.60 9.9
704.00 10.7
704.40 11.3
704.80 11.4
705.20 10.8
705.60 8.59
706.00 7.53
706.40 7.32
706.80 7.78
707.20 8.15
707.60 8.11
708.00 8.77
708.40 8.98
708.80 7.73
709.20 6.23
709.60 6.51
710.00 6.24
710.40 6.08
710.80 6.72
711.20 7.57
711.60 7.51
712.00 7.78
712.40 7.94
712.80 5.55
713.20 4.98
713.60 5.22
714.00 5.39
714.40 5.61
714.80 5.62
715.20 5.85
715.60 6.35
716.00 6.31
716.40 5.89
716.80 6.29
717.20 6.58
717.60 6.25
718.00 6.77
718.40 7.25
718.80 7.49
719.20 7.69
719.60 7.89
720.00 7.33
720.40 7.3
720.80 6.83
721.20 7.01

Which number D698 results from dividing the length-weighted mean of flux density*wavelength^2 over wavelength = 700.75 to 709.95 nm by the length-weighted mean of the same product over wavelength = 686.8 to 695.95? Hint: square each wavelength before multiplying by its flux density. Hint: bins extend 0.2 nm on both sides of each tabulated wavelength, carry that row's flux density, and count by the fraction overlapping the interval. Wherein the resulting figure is 1.46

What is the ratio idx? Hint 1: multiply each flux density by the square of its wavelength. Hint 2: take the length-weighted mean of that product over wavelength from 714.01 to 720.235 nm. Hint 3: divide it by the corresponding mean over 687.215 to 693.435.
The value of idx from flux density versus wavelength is 1.23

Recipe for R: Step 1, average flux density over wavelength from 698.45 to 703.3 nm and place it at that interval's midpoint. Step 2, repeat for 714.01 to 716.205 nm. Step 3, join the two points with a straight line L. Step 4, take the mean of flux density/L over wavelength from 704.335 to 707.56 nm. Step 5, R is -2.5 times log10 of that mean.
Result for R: -0.17 mag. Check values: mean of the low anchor 8.62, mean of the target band 8.97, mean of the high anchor 5.9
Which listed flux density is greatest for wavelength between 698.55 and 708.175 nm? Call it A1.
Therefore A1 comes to 11.4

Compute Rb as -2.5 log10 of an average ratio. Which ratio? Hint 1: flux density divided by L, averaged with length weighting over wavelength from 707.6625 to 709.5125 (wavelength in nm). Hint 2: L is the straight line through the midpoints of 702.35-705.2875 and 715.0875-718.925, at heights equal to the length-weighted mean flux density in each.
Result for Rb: 0.139 mag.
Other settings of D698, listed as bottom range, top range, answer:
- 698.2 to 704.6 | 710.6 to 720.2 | 0.76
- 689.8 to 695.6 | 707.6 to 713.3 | 1.13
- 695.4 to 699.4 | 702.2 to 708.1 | 1.18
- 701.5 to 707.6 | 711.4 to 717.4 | 0.69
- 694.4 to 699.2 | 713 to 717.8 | 0.78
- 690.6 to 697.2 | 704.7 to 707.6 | 1.28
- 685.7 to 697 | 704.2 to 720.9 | 1.23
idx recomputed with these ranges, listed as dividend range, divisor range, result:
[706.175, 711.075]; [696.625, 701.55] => 0.92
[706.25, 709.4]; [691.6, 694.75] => 1.23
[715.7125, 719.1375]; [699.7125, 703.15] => 0.80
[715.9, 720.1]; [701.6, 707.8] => 0.78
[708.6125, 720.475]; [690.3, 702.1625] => 0.92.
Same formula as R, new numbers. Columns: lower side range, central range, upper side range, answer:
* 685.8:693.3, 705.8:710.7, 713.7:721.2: -0.186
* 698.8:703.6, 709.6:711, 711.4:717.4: 0.099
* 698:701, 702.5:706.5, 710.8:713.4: -0.246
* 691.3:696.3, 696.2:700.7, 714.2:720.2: -0.167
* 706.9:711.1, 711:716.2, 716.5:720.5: 0.150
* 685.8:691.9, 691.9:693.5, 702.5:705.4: 0.067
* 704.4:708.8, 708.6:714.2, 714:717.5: 0.129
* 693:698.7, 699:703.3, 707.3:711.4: -0.150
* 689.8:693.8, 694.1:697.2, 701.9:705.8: -0.042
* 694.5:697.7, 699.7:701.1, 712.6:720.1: -0.105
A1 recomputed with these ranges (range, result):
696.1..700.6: 8.66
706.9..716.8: 8.98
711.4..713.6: 7.94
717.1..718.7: 7.25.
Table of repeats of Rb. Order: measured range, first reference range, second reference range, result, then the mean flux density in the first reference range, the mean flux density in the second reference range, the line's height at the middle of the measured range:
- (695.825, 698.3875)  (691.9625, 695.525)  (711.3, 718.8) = -0.13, 7.02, 6.33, 6.91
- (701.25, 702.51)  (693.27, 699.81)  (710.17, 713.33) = -0.19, 7.8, 6.8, 7.45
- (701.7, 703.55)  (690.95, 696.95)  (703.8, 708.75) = -0.09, 6.99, 9.08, 8.46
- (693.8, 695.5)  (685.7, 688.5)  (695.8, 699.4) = -0.06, 5.21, 7.98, 7.2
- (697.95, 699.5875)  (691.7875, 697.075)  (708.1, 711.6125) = -0.17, 7.12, 7.09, 7.11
